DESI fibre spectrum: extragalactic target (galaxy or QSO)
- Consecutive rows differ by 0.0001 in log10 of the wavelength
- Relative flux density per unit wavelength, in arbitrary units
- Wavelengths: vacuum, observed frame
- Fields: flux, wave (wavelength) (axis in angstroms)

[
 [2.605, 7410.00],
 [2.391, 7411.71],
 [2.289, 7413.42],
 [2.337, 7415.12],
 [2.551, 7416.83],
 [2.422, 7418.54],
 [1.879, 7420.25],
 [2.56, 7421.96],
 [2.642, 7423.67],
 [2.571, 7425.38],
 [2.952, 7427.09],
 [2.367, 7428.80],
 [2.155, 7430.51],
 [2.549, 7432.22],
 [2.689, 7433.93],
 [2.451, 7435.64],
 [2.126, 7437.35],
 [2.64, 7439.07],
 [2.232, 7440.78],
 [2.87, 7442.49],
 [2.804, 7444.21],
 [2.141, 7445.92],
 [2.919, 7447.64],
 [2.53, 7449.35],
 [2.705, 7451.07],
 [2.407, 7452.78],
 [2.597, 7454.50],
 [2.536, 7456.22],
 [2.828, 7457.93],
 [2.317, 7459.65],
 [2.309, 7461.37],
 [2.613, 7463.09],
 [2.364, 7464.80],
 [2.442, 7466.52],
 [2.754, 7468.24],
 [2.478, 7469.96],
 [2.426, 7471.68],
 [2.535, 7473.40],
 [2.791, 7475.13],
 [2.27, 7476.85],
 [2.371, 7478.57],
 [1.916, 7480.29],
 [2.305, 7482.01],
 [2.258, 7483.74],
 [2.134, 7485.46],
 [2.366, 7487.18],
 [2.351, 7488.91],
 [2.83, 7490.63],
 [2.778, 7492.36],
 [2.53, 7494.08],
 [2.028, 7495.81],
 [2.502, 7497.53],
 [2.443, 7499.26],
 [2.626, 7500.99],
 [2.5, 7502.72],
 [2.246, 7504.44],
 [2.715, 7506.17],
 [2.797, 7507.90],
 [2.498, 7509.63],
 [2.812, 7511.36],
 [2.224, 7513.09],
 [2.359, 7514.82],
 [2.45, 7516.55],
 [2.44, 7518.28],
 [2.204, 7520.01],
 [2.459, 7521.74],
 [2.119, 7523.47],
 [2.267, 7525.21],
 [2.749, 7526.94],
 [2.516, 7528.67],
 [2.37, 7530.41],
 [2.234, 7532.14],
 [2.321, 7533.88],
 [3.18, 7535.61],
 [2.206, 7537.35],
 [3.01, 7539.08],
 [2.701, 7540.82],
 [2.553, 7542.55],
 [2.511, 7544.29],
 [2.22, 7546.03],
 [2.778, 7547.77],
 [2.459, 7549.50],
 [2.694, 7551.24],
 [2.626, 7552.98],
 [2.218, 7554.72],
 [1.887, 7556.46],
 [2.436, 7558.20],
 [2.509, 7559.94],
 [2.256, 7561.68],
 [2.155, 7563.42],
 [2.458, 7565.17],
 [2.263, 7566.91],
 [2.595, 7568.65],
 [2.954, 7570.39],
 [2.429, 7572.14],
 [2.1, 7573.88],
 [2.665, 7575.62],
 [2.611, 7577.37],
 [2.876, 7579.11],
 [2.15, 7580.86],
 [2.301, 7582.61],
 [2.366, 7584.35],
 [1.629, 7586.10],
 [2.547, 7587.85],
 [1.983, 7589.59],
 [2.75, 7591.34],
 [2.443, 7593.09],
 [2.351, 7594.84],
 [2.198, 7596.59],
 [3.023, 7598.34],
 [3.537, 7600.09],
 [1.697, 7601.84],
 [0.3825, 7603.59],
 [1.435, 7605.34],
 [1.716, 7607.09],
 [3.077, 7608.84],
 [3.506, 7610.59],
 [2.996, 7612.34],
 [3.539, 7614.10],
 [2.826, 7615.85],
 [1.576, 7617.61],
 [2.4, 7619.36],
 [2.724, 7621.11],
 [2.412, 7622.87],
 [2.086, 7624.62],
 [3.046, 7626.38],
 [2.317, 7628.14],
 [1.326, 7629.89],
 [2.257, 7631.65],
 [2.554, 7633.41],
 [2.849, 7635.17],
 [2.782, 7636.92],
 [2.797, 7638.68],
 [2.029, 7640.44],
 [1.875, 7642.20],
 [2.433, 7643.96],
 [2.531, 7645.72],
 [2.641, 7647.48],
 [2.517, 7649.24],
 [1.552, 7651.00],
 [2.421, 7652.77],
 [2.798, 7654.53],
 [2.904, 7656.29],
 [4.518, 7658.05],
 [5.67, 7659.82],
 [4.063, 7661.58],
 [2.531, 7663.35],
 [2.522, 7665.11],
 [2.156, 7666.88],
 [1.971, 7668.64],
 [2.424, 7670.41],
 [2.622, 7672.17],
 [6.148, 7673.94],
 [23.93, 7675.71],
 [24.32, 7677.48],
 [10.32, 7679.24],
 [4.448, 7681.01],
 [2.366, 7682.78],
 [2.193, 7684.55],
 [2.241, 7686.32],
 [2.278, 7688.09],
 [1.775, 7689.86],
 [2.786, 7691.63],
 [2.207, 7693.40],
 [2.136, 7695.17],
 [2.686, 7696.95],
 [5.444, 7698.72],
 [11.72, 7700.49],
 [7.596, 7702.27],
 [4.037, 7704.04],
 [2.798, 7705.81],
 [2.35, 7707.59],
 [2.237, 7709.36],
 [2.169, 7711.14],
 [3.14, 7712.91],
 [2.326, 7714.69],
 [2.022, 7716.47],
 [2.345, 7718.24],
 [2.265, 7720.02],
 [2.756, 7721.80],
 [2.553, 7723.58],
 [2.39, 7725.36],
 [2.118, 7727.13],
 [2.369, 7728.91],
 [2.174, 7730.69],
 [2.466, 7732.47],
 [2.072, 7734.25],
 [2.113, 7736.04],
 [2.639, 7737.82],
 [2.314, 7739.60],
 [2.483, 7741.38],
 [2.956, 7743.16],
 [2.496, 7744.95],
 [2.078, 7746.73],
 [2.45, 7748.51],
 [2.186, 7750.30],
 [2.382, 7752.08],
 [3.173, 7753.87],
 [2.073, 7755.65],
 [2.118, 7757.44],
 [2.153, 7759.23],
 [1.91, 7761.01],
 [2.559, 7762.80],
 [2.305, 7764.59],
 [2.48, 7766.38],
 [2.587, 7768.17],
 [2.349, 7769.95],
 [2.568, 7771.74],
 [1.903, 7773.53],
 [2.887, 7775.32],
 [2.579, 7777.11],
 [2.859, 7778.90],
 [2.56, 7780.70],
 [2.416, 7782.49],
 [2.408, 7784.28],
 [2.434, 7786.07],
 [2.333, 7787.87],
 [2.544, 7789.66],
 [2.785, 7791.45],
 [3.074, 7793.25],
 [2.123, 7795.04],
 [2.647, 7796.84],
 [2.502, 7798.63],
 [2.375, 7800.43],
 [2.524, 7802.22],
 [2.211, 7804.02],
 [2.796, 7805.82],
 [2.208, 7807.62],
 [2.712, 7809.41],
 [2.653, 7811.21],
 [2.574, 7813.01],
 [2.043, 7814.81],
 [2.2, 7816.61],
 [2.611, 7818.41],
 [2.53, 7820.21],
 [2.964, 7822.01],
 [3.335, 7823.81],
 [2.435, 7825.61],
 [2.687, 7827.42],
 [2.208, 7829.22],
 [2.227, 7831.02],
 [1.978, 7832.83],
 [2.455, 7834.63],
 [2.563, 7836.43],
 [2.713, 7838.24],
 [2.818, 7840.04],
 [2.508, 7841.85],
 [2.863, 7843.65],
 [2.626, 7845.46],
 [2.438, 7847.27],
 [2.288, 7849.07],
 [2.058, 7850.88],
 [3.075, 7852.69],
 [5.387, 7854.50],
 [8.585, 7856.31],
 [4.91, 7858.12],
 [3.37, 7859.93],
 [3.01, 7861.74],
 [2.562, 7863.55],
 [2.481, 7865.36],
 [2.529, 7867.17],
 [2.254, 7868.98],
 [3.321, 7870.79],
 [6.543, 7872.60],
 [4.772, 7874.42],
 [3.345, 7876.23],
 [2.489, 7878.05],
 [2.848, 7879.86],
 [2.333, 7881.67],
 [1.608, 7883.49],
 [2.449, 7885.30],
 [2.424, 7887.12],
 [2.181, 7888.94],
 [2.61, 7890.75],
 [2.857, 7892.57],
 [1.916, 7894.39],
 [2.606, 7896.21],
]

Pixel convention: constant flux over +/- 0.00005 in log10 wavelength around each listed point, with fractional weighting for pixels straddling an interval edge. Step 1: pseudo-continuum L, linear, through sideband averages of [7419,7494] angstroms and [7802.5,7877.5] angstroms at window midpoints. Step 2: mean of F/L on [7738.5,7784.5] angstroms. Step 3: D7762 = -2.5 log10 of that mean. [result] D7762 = 0.19 mag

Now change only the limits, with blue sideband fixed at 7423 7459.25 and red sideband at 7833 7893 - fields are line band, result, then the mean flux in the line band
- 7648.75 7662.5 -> -0.17 mag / 3.32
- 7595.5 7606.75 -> 0.33 mag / 2.04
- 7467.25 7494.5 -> 0.07 mag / 2.44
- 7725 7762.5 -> 0.25 mag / 2.34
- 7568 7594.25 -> 0.13 mag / 2.42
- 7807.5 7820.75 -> 0.24 mag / 2.45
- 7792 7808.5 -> 0.21 mag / 2.5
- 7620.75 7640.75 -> 0.15 mag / 2.44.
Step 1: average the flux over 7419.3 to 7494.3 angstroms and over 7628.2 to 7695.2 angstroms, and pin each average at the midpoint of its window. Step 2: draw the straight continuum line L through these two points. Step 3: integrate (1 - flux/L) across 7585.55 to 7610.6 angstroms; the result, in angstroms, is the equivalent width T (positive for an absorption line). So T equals 9.2 angstroms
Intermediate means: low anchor 2.48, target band 2.25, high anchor 4.06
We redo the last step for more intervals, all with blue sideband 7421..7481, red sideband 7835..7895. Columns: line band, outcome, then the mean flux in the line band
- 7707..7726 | 3.2 angstroms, 2.41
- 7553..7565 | 1.7 angstroms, 2.28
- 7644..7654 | 1.6 angstroms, 2.36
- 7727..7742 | 3.1 angstroms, 2.31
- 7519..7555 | 1.9 angstroms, 2.5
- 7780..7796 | 2.6 angstroms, 2.52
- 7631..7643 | 1.4 angstroms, 2.46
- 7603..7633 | 4.4 angstroms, 2.35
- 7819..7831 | 1.6 angstroms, 2.66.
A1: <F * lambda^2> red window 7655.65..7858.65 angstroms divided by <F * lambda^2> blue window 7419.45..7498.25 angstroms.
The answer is 1.42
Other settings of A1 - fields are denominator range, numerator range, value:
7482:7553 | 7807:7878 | 1.33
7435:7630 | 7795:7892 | 1.27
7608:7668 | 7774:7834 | 0.97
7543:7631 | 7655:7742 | 1.75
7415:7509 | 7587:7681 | 1.52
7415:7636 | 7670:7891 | 1.40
